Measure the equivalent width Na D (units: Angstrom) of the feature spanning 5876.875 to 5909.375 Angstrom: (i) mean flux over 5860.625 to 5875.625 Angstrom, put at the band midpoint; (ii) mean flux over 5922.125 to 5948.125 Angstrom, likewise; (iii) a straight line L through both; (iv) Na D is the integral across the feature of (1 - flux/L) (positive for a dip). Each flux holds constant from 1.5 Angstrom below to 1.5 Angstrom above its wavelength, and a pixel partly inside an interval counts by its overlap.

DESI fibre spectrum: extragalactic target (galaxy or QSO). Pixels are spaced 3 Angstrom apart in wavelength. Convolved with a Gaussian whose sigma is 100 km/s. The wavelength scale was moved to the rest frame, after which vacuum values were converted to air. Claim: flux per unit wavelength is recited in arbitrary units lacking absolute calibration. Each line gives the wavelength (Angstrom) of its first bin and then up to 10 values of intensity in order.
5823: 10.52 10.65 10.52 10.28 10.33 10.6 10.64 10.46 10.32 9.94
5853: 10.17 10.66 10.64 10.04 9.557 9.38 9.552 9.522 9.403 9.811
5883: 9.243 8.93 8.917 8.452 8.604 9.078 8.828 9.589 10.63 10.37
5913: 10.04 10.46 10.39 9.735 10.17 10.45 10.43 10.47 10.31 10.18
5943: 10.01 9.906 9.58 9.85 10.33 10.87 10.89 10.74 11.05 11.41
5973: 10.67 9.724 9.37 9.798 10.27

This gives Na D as 1.9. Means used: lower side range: 9.6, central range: 9.25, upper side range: 10.2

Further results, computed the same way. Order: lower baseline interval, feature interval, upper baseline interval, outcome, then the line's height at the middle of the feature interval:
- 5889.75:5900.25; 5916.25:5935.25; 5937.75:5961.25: -1.5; 9.54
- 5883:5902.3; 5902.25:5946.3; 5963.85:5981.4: -3.5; 9.47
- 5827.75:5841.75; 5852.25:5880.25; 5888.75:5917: 0.4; 10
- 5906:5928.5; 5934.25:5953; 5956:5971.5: 1.1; 10.7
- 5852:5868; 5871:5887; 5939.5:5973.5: 1.2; 10.2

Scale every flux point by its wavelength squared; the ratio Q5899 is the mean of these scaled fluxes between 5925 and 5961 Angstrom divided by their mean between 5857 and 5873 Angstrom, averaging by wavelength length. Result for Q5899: 1.07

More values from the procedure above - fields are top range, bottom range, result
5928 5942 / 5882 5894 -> 1.19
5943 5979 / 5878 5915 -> 1.13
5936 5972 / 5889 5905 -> 1.20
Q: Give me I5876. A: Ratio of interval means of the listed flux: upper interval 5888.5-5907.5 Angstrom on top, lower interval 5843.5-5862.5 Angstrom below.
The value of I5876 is 0.88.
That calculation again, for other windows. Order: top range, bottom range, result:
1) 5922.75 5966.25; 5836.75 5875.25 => 1.02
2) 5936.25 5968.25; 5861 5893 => 1.11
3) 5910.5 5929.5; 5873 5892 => 1.11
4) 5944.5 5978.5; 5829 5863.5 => 1.00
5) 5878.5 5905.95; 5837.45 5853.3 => 0.88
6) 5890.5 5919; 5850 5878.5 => 0.97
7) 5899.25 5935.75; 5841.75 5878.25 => 1.01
